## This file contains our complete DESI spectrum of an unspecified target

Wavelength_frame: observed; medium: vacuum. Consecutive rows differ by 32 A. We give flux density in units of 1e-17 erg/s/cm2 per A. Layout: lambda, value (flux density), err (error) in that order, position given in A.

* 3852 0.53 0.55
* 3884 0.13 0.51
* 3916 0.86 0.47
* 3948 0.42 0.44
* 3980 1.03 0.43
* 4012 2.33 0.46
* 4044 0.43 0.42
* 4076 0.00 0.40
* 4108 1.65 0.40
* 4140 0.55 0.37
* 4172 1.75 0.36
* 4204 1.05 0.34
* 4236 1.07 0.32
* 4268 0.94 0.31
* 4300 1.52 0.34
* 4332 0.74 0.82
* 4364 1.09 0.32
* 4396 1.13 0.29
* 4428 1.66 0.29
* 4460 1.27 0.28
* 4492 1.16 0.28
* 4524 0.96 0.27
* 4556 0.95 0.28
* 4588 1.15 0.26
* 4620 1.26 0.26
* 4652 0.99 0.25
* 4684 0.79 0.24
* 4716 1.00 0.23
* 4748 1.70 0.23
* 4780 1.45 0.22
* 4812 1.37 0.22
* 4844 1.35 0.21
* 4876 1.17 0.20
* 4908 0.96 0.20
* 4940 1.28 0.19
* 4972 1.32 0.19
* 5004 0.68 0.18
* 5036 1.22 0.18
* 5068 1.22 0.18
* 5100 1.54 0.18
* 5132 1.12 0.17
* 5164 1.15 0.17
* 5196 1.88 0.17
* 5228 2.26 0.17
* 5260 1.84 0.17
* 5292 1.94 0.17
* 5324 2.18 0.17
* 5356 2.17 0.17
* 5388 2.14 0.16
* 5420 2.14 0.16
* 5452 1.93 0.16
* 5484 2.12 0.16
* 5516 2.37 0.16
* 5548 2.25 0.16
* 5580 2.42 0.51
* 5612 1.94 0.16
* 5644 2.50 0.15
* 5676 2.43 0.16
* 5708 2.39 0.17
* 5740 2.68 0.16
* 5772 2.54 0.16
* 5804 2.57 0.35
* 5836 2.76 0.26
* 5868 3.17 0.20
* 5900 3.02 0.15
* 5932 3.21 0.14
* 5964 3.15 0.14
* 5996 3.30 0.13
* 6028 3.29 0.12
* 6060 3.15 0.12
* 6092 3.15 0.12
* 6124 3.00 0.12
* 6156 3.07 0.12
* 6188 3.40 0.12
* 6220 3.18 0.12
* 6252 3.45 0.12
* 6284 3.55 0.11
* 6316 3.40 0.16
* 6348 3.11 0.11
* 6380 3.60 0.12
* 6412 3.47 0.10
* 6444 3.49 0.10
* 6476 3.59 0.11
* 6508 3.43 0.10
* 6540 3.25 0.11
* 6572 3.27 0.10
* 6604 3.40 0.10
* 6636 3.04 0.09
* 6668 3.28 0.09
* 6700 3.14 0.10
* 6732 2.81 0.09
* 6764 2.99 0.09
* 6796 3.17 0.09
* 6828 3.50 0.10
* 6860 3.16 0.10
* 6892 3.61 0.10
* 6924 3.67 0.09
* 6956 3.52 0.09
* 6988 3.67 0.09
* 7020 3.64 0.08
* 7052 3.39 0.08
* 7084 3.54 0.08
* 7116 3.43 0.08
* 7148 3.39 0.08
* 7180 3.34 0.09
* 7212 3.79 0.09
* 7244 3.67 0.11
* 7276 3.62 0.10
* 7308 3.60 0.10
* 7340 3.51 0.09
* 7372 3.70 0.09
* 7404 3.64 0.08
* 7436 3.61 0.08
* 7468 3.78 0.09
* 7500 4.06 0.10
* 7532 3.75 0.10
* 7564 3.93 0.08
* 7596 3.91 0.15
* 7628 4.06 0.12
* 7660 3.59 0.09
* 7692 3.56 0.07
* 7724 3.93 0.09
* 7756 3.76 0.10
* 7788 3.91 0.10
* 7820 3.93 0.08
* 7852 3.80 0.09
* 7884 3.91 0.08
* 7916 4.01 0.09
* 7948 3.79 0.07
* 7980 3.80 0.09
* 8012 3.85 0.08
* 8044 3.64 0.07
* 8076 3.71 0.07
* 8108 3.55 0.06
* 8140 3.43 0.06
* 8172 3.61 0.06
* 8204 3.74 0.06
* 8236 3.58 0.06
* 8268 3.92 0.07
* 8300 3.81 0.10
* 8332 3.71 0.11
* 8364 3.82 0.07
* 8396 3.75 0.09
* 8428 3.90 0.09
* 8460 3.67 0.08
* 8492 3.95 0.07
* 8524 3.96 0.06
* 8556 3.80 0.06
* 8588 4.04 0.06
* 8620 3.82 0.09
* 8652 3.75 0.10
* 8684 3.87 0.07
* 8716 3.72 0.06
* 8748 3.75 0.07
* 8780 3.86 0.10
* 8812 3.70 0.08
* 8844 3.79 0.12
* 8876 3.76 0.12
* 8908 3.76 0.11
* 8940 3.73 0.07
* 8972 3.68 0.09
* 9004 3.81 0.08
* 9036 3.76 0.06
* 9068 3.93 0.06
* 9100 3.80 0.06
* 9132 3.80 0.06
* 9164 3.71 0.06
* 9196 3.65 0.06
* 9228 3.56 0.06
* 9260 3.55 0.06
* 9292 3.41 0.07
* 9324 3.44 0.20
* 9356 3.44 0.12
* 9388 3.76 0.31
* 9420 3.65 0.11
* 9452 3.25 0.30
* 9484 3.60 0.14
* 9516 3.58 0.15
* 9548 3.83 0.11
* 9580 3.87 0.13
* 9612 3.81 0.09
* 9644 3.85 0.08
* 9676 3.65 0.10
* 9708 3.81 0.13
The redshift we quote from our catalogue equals 0.303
